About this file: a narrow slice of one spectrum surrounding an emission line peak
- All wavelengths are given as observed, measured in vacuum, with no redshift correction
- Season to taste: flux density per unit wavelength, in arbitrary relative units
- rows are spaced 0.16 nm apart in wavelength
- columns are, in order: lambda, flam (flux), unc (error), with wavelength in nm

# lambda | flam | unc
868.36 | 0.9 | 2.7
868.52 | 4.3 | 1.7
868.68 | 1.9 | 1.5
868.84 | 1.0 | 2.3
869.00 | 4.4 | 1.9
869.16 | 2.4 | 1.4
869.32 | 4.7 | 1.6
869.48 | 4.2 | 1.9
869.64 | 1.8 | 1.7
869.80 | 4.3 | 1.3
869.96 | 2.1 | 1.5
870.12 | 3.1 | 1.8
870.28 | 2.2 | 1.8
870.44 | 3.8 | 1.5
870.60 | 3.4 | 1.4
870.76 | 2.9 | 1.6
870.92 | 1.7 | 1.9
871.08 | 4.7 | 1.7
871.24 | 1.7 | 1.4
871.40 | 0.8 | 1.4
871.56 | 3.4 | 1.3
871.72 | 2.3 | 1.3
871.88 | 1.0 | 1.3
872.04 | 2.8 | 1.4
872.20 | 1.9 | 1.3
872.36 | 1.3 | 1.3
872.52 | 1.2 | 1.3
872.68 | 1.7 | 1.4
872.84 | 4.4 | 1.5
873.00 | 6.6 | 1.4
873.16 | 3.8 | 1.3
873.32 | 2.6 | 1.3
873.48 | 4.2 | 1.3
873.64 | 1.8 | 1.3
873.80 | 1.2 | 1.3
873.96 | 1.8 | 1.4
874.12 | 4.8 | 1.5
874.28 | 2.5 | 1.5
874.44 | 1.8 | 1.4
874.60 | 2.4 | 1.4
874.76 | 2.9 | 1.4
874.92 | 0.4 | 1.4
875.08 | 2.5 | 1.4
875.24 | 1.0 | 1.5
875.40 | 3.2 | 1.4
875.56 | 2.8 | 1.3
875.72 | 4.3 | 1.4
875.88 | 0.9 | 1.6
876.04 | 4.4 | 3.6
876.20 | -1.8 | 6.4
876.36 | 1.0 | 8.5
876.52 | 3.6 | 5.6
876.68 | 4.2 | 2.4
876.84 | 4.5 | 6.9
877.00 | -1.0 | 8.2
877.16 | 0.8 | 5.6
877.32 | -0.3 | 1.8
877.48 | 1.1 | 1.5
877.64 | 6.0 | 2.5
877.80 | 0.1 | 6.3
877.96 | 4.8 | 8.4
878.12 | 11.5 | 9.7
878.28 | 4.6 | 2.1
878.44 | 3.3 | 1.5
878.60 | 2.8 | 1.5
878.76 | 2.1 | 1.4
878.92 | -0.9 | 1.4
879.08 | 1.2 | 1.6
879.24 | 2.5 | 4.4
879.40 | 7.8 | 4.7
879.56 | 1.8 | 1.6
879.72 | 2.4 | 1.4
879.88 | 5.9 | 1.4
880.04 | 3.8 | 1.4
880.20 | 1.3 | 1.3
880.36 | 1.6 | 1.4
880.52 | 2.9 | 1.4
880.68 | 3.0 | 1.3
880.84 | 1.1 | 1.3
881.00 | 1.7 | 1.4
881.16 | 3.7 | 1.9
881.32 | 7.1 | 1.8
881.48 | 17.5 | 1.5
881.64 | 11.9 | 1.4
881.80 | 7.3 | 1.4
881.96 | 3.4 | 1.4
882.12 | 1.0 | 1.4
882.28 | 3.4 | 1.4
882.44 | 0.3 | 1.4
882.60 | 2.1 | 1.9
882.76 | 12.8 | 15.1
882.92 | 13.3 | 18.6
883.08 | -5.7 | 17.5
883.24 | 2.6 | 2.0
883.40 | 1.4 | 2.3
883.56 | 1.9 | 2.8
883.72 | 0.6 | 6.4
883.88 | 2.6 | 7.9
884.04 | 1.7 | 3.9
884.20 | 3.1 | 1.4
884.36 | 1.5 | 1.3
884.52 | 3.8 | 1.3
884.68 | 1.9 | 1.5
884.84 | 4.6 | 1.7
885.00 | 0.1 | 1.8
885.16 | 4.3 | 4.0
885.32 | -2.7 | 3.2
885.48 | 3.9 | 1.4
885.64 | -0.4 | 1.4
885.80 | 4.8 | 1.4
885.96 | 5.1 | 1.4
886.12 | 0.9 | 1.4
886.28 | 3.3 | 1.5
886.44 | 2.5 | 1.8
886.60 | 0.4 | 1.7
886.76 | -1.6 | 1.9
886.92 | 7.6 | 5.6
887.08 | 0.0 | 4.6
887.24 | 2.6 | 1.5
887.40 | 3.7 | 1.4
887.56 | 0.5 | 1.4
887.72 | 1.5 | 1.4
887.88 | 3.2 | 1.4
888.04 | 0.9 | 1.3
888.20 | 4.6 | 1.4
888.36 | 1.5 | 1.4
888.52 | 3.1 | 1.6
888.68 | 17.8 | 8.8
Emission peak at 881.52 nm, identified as H-beta 4861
